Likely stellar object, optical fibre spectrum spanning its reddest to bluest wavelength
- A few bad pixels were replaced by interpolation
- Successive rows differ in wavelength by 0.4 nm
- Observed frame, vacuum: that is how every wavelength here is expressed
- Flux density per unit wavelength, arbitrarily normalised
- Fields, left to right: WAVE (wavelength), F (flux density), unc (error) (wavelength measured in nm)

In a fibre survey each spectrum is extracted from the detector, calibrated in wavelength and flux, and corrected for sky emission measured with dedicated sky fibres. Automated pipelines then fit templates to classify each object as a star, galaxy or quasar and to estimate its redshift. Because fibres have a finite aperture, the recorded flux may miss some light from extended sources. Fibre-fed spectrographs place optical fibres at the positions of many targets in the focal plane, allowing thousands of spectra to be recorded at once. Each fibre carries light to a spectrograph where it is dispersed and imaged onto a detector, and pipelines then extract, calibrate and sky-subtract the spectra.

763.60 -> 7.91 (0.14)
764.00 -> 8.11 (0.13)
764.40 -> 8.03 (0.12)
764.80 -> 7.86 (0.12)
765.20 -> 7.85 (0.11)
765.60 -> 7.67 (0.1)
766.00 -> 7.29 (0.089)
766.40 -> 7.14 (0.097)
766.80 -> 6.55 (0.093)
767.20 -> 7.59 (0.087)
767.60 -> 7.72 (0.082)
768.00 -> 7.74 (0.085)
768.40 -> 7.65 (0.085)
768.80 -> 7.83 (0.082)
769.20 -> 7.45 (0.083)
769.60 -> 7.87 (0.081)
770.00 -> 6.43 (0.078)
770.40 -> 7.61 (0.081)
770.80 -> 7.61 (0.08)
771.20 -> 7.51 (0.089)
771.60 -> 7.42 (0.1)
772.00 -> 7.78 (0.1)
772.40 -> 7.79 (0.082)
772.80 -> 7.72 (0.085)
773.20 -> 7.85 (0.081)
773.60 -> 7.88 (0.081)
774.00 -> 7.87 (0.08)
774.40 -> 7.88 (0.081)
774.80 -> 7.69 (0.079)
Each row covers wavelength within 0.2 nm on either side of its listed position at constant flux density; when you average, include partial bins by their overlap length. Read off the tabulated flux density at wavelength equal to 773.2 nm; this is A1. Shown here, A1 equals 7.85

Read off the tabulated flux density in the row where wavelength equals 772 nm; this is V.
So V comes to 7.78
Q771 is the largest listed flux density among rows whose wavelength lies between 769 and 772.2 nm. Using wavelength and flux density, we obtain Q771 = 7.87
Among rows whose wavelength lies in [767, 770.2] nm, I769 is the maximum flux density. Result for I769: 7.87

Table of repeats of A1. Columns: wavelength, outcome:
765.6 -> 7.67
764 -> 8.11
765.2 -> 7.85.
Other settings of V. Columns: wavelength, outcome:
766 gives 7.29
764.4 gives 8.03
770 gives 6.43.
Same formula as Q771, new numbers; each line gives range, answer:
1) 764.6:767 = 7.86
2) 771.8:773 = 7.79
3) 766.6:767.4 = 7.59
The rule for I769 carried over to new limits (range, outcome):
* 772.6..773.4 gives 7.85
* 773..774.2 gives 7.88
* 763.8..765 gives 8.11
